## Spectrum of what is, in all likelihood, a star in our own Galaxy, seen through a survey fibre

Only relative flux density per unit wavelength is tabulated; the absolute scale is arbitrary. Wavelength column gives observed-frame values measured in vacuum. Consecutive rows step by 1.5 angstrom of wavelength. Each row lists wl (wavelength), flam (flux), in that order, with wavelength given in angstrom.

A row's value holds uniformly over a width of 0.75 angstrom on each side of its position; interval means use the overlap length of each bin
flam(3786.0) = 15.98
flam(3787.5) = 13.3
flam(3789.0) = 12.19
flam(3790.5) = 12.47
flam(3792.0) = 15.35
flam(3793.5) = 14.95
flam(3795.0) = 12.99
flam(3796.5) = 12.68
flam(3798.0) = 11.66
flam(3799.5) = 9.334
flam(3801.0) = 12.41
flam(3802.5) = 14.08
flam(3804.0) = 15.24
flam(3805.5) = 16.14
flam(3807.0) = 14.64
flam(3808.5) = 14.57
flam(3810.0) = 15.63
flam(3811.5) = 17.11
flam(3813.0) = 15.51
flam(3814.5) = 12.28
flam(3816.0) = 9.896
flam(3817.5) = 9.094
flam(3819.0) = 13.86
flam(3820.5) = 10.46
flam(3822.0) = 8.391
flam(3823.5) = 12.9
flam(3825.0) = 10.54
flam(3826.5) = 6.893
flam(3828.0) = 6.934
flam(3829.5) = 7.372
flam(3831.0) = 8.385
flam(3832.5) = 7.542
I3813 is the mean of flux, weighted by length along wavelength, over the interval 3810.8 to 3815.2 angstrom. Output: 15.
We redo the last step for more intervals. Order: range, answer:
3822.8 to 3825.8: 11.6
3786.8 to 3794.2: 13.6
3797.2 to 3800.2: 10.6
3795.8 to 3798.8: 12.1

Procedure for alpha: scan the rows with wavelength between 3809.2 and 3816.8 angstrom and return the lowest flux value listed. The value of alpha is 9.896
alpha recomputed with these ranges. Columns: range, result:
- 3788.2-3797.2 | 12.19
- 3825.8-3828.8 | 6.893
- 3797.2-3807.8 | 9.334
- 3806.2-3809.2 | 14.57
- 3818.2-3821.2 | 10.46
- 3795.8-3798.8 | 11.66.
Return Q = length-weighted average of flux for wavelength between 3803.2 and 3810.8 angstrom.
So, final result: 15.2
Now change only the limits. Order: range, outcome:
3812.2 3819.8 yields 12.1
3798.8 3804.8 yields 12.8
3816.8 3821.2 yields 11.2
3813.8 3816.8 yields 11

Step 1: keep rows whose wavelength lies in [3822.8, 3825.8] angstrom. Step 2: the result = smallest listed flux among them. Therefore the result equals 10.54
